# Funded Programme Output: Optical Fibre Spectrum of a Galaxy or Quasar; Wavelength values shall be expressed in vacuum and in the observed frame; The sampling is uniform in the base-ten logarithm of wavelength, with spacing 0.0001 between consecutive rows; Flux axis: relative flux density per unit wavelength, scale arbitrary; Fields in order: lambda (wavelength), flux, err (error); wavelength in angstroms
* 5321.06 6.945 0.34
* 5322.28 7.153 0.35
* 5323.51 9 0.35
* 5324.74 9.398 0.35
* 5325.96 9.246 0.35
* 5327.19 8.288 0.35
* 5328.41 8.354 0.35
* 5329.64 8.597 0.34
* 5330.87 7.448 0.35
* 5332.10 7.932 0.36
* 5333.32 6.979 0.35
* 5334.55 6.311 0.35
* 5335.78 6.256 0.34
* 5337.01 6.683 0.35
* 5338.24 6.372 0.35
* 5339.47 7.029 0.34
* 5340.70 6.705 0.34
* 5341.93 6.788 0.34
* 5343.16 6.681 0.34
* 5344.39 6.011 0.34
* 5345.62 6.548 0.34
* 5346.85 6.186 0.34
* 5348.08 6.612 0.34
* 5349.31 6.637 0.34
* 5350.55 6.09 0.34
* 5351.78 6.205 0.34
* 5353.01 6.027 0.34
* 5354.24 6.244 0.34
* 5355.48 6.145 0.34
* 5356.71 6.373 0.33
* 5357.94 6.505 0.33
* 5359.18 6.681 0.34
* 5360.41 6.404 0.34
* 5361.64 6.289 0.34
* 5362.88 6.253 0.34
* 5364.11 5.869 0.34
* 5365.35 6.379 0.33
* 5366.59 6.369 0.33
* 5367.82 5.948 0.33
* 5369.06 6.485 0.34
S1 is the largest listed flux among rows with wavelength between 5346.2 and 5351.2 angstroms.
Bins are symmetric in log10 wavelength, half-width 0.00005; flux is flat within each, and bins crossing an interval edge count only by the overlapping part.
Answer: 6.637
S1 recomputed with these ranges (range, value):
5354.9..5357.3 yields 6.373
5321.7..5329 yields 9.398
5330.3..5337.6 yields 7.932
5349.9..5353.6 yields 6.205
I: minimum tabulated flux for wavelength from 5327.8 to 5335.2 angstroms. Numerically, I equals 6.311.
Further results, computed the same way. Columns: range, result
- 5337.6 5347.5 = 6.011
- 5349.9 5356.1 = 6.027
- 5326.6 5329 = 8.288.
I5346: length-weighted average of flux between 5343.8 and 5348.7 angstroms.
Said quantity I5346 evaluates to 6.35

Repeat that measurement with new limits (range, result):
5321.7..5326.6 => 8.7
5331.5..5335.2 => 7.07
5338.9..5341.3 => 6.86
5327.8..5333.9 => 7.87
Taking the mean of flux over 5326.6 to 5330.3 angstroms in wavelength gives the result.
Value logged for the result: 8.41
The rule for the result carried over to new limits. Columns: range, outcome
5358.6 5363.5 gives 6.41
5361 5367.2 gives 6.23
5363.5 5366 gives 6.11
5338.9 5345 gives 6.64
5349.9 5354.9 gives 6.13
